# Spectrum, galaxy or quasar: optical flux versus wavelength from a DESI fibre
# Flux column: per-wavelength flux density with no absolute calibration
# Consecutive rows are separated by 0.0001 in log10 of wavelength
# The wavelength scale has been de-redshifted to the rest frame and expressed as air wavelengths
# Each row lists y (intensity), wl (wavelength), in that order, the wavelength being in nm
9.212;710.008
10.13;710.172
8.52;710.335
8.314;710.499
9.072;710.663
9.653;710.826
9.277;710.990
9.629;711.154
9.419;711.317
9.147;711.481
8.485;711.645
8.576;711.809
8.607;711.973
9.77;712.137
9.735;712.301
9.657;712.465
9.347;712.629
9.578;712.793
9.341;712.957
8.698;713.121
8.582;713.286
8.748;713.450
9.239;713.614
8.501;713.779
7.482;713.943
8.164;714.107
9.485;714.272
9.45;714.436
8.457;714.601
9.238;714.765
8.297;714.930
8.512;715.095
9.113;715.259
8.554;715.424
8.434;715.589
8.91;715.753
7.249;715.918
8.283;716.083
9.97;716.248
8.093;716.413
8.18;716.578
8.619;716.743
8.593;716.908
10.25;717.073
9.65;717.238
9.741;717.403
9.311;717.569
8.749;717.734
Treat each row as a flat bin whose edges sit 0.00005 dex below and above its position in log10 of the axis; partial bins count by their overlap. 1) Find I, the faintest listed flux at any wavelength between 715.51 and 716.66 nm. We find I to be 7.249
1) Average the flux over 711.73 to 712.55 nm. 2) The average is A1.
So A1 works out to 9.27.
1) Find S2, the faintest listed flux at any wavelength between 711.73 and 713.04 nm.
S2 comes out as 8.576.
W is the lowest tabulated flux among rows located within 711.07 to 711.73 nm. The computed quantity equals 8.485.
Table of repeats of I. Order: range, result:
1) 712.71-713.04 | 9.341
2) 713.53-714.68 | 7.482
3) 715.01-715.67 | 8.434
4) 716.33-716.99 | 8.093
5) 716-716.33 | 8.283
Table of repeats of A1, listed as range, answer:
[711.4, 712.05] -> 8.7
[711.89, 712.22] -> 9.18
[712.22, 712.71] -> 9.58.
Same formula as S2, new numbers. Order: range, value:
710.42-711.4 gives 8.314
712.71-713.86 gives 8.501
